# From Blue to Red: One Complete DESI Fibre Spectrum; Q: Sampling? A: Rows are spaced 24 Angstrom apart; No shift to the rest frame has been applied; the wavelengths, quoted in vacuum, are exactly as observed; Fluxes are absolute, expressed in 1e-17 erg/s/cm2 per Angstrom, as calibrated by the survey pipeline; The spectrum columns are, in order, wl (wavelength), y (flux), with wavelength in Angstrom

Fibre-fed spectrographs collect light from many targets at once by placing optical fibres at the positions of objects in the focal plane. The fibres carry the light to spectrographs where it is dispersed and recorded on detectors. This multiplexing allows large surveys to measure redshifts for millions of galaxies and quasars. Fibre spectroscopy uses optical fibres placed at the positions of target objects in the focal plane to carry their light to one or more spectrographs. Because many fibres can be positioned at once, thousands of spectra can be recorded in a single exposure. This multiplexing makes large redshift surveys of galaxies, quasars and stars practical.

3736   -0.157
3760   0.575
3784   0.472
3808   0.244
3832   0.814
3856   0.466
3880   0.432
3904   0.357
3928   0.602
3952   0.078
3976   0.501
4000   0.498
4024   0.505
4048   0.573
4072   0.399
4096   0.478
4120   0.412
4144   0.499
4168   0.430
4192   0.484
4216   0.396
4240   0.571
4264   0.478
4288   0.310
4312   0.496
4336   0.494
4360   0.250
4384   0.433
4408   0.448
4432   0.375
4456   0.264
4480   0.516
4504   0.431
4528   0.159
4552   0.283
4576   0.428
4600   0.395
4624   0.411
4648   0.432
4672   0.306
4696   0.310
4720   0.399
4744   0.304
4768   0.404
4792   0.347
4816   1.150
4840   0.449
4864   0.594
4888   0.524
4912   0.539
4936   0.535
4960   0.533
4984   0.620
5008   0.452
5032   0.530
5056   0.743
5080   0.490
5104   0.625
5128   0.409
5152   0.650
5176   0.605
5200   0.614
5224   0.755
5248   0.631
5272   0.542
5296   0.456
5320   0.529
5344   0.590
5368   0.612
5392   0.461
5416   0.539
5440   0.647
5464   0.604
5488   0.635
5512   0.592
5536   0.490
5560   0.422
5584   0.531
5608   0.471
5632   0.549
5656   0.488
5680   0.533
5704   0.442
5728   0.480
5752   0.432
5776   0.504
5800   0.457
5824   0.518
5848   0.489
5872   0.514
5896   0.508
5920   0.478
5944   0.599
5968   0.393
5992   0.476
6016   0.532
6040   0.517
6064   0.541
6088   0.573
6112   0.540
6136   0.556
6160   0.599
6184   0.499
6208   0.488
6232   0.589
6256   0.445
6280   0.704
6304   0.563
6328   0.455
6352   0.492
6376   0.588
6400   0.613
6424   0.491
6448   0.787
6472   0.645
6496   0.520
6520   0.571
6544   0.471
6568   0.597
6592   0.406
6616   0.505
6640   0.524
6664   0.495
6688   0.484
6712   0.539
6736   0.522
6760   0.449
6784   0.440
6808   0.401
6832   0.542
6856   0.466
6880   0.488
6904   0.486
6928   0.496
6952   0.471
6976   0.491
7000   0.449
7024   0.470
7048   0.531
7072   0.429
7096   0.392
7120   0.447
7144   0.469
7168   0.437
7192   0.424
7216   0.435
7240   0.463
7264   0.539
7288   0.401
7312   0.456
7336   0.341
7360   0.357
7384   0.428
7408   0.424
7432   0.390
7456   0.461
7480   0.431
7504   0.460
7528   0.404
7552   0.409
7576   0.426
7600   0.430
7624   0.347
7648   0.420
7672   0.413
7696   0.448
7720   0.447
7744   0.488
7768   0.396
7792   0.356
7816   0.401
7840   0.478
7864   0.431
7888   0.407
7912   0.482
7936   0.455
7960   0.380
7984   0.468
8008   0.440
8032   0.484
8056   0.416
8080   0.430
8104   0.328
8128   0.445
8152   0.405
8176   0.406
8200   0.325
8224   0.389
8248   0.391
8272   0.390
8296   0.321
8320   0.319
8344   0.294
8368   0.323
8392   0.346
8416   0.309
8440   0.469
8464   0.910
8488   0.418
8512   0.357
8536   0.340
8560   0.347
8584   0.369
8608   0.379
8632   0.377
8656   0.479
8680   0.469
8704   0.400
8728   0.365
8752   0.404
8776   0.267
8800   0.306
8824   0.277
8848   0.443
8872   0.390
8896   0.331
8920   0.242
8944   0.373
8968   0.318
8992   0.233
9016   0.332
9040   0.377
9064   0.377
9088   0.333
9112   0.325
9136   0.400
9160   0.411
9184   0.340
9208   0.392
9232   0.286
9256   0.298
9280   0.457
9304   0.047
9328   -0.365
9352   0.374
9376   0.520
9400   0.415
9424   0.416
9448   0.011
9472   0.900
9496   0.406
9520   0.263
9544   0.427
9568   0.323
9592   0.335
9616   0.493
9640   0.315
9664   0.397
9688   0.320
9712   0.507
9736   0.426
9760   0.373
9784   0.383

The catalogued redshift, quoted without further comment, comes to 0.29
